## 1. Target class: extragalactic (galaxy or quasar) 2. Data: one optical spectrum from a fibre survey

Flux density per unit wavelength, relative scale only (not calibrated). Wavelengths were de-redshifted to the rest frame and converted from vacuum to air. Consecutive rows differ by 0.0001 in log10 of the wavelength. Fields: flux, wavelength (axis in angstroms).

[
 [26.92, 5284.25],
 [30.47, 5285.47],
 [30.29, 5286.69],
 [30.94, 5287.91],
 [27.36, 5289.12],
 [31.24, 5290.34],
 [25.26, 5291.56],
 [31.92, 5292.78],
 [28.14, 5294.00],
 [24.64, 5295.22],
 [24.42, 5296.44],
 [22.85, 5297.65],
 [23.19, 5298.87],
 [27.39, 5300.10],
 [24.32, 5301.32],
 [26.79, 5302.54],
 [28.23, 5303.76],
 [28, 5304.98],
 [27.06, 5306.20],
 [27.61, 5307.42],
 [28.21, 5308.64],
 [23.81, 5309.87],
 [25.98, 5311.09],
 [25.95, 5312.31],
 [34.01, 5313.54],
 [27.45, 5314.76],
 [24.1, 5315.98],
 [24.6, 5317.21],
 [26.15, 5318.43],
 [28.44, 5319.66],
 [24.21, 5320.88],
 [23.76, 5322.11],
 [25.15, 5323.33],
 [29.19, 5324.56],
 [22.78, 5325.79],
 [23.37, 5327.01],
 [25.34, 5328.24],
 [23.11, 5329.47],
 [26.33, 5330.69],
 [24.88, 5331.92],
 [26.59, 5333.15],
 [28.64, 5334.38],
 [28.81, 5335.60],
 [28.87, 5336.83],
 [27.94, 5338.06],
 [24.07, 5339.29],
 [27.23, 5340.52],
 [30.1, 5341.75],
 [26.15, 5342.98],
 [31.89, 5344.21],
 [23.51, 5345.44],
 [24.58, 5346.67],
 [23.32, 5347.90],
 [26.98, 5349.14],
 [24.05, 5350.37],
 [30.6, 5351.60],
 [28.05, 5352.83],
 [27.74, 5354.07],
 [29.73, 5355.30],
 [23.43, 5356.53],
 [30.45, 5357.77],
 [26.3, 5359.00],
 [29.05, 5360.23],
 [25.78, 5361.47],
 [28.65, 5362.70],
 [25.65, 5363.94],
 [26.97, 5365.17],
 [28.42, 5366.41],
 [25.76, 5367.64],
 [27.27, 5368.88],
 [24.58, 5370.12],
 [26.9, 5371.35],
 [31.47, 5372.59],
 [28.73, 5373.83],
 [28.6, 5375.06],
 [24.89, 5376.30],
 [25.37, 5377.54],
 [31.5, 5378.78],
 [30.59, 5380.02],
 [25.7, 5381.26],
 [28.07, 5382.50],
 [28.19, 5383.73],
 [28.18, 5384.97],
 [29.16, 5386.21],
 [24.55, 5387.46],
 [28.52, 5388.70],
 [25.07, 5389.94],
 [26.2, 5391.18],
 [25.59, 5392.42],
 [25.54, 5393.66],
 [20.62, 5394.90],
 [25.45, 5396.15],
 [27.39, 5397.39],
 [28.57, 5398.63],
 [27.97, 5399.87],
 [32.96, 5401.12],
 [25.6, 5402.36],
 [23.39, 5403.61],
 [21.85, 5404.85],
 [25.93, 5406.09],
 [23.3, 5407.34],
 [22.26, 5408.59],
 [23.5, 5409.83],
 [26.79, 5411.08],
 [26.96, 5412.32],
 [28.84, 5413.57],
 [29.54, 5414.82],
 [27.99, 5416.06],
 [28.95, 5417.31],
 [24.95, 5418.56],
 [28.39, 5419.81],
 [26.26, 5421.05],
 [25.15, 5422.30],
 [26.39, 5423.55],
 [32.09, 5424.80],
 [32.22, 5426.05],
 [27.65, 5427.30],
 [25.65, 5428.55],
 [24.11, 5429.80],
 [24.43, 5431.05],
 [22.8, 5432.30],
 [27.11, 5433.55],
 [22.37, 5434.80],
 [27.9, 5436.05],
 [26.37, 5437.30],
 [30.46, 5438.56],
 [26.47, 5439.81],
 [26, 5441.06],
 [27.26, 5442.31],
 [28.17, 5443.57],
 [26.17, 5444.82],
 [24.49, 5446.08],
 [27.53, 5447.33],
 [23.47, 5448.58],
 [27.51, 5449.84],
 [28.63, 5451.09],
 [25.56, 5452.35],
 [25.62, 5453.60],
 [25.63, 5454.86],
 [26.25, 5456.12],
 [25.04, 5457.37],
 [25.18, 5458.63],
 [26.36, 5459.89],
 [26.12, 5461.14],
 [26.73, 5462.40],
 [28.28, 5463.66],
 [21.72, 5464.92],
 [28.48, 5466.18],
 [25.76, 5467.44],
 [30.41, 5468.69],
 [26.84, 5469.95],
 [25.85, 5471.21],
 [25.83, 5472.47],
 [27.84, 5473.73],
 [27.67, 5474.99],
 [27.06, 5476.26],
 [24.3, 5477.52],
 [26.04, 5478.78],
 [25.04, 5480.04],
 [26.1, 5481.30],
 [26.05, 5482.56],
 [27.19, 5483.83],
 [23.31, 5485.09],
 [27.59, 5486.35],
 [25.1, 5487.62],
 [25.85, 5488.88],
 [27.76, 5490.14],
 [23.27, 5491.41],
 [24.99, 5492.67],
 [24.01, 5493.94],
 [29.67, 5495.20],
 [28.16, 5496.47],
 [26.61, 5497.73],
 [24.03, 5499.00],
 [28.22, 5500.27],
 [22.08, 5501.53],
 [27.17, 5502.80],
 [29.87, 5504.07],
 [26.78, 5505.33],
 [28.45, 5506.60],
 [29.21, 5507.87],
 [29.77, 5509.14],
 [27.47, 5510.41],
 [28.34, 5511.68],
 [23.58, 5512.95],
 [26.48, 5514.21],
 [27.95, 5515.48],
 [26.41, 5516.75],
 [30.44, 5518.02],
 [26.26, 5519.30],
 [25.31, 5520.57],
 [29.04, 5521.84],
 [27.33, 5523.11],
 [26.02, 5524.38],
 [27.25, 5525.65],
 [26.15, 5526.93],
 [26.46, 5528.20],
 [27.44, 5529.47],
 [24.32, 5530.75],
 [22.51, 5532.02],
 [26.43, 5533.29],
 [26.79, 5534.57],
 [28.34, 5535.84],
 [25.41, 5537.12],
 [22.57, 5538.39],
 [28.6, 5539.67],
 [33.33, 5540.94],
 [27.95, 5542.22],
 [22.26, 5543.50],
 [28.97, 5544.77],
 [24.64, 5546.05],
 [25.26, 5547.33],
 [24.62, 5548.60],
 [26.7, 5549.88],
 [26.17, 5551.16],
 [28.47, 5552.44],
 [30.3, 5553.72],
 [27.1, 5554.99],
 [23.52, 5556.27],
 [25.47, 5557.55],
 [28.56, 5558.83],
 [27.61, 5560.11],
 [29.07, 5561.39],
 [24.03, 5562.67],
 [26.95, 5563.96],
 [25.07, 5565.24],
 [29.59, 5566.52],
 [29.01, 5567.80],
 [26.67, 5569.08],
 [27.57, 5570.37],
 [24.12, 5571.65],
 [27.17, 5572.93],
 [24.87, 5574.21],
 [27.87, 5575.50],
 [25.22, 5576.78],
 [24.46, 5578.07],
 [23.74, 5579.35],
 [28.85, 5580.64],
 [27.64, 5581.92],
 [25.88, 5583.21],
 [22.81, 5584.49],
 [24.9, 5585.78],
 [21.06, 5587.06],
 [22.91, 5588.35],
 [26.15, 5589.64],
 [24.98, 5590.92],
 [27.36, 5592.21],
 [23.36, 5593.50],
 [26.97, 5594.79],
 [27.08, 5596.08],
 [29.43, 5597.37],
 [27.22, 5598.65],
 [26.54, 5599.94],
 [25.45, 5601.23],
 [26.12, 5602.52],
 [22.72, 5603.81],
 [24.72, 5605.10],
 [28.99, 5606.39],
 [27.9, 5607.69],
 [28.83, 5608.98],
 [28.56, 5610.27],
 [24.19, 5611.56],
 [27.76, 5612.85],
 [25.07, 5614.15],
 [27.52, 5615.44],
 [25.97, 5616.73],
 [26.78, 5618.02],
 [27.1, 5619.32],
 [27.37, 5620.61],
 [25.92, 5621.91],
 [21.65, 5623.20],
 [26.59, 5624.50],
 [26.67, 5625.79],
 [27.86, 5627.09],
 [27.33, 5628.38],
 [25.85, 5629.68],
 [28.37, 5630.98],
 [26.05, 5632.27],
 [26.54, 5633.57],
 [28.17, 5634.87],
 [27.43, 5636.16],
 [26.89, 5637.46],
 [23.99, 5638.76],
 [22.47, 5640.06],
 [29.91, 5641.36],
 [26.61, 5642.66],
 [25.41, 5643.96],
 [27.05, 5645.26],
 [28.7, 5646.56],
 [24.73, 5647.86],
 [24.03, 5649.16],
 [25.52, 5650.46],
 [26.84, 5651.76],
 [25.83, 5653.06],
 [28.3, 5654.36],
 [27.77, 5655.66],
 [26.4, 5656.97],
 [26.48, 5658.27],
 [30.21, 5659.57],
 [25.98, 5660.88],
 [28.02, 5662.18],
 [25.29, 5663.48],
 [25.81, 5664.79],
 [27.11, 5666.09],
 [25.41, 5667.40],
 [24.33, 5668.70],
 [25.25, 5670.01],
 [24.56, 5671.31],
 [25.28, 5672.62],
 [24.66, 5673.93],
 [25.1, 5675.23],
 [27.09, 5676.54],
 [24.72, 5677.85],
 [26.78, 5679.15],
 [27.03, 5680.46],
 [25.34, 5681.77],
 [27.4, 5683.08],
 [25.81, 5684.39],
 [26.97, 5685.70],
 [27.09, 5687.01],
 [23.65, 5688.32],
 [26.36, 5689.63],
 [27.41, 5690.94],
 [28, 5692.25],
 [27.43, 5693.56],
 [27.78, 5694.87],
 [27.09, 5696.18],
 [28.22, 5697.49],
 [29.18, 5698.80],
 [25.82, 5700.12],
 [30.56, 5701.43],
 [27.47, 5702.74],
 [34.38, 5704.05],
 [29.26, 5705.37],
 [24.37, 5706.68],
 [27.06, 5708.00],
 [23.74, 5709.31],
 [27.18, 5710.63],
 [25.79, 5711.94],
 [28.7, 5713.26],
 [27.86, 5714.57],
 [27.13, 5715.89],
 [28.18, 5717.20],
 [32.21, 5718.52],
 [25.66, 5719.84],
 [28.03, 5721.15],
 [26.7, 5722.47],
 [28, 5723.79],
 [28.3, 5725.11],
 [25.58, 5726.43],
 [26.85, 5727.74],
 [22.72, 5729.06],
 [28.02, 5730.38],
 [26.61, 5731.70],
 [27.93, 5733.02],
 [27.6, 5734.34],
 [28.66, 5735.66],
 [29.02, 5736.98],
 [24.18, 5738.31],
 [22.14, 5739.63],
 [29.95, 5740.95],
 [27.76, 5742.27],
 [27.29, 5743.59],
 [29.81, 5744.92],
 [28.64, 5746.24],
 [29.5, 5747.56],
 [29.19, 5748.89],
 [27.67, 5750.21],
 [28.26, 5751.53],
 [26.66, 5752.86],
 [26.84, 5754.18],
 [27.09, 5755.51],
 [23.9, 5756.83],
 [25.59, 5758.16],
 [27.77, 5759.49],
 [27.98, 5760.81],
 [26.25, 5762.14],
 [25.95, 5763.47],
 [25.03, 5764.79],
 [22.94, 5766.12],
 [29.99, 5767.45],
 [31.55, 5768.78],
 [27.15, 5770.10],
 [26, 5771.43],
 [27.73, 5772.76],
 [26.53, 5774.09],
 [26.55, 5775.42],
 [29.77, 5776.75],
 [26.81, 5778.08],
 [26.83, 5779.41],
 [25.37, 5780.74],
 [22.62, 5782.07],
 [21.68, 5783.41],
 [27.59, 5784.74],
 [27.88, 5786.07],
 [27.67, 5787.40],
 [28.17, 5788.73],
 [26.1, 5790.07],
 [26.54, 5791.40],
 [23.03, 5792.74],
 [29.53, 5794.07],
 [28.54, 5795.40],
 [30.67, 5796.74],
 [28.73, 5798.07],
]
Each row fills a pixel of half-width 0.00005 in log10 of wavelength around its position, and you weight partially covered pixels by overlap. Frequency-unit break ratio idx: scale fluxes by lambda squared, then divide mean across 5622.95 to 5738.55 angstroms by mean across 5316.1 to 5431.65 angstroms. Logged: 1.12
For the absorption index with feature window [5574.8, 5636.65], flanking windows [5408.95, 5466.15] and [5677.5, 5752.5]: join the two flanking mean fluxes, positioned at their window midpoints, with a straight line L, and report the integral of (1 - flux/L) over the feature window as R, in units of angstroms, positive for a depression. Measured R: 1.9 angstroms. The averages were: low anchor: 26.6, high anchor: 27.4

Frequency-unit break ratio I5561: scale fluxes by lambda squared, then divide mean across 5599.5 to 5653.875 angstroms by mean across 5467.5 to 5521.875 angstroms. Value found 1.0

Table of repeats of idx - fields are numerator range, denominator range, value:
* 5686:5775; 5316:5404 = 1.17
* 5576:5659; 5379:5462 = 1.06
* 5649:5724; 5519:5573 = 1.06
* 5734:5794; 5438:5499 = 1.14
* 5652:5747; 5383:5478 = 1.12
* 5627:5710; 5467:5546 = 1.06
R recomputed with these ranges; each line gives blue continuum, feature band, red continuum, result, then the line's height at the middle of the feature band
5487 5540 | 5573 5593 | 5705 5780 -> 1.1 angstroms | 26.8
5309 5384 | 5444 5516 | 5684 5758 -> 1.7 angstroms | 27.1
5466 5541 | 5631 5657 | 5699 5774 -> 0.6 angstroms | 27.1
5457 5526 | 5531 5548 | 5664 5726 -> 0.2 angstroms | 26.7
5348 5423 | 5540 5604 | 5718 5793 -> 1.5 angstroms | 26.9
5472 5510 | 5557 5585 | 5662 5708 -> 0.1 angstroms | 26.6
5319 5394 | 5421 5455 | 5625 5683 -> 0.2 angstroms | 26.8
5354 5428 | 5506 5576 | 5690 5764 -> 1.0 angstroms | 27.2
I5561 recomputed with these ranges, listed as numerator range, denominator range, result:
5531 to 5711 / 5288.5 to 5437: 1.09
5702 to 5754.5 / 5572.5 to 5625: 1.11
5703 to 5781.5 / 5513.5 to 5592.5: 1.11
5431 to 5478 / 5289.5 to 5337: 1.05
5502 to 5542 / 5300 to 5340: 1.11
